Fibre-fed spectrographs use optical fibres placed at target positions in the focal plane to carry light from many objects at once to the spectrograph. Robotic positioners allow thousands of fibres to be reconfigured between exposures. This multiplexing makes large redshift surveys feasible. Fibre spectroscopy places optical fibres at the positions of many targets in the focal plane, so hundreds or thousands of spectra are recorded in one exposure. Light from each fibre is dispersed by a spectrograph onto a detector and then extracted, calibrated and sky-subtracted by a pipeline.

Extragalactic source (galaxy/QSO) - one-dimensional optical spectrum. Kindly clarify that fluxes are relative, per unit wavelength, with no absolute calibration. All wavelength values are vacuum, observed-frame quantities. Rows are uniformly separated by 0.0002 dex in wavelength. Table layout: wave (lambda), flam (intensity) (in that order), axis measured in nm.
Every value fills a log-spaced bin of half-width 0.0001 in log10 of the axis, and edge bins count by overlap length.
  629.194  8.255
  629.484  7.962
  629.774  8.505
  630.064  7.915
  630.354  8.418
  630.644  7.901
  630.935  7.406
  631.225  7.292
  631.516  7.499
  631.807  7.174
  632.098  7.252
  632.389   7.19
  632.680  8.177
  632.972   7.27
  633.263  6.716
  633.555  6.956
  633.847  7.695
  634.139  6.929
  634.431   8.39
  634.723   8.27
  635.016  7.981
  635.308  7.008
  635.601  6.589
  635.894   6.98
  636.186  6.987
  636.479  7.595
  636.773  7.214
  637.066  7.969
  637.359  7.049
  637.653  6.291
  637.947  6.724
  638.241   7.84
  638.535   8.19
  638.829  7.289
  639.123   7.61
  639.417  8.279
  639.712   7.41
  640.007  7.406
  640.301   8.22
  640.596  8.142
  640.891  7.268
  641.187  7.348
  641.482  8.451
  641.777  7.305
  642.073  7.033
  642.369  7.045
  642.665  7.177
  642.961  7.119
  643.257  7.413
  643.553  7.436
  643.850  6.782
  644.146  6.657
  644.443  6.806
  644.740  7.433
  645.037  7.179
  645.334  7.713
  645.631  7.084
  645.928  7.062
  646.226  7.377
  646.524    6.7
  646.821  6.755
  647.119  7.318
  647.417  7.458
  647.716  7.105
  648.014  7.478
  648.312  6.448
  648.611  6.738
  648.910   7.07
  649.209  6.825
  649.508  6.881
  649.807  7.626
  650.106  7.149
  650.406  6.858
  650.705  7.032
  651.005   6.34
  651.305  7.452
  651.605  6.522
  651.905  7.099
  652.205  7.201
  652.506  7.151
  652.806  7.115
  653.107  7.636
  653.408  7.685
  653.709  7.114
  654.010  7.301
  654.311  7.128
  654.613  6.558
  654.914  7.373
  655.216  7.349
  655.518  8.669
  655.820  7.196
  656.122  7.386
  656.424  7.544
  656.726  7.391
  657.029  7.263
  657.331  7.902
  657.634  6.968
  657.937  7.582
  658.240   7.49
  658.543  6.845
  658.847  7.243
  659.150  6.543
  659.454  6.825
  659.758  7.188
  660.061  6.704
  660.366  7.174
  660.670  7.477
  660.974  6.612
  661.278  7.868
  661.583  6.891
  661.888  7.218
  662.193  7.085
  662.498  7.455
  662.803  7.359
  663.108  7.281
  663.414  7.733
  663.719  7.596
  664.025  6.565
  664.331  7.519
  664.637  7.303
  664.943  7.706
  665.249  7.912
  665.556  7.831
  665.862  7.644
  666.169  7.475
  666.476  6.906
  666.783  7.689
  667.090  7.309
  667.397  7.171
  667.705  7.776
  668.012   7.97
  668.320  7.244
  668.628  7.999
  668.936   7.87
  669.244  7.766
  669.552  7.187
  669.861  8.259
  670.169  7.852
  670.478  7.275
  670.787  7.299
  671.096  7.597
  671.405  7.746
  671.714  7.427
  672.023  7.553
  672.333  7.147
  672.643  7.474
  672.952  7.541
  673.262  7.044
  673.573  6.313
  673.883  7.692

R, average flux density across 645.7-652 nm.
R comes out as 7.01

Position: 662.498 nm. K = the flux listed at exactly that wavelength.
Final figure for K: 7.455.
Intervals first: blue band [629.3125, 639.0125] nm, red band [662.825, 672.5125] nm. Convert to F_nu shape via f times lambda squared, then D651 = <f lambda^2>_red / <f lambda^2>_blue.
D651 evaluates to 1.12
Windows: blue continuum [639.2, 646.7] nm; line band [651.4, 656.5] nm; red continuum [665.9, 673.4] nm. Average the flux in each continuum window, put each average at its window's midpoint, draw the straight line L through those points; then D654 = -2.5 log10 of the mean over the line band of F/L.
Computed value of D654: 0.02 mag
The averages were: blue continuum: 7.35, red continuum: 7.53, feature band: 7.29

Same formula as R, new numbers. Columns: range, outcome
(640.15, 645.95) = 7.34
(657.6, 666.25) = 7.28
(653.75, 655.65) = 7.37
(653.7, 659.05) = 7.35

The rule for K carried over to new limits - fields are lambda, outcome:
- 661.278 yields 7.868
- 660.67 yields 7.477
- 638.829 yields 7.289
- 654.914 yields 7.373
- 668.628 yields 7.999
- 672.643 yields 7.474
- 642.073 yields 7.033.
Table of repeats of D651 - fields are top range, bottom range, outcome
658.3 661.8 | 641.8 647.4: 1.04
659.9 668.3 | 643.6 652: 1.10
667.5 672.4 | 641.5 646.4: 1.15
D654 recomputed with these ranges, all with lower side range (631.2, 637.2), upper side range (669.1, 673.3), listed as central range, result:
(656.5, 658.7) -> 0.018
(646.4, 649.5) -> 0.068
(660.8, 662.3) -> 0.052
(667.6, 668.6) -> -0.027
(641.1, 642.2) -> -0.021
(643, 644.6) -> 0.059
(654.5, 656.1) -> 0.003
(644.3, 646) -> 0.030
